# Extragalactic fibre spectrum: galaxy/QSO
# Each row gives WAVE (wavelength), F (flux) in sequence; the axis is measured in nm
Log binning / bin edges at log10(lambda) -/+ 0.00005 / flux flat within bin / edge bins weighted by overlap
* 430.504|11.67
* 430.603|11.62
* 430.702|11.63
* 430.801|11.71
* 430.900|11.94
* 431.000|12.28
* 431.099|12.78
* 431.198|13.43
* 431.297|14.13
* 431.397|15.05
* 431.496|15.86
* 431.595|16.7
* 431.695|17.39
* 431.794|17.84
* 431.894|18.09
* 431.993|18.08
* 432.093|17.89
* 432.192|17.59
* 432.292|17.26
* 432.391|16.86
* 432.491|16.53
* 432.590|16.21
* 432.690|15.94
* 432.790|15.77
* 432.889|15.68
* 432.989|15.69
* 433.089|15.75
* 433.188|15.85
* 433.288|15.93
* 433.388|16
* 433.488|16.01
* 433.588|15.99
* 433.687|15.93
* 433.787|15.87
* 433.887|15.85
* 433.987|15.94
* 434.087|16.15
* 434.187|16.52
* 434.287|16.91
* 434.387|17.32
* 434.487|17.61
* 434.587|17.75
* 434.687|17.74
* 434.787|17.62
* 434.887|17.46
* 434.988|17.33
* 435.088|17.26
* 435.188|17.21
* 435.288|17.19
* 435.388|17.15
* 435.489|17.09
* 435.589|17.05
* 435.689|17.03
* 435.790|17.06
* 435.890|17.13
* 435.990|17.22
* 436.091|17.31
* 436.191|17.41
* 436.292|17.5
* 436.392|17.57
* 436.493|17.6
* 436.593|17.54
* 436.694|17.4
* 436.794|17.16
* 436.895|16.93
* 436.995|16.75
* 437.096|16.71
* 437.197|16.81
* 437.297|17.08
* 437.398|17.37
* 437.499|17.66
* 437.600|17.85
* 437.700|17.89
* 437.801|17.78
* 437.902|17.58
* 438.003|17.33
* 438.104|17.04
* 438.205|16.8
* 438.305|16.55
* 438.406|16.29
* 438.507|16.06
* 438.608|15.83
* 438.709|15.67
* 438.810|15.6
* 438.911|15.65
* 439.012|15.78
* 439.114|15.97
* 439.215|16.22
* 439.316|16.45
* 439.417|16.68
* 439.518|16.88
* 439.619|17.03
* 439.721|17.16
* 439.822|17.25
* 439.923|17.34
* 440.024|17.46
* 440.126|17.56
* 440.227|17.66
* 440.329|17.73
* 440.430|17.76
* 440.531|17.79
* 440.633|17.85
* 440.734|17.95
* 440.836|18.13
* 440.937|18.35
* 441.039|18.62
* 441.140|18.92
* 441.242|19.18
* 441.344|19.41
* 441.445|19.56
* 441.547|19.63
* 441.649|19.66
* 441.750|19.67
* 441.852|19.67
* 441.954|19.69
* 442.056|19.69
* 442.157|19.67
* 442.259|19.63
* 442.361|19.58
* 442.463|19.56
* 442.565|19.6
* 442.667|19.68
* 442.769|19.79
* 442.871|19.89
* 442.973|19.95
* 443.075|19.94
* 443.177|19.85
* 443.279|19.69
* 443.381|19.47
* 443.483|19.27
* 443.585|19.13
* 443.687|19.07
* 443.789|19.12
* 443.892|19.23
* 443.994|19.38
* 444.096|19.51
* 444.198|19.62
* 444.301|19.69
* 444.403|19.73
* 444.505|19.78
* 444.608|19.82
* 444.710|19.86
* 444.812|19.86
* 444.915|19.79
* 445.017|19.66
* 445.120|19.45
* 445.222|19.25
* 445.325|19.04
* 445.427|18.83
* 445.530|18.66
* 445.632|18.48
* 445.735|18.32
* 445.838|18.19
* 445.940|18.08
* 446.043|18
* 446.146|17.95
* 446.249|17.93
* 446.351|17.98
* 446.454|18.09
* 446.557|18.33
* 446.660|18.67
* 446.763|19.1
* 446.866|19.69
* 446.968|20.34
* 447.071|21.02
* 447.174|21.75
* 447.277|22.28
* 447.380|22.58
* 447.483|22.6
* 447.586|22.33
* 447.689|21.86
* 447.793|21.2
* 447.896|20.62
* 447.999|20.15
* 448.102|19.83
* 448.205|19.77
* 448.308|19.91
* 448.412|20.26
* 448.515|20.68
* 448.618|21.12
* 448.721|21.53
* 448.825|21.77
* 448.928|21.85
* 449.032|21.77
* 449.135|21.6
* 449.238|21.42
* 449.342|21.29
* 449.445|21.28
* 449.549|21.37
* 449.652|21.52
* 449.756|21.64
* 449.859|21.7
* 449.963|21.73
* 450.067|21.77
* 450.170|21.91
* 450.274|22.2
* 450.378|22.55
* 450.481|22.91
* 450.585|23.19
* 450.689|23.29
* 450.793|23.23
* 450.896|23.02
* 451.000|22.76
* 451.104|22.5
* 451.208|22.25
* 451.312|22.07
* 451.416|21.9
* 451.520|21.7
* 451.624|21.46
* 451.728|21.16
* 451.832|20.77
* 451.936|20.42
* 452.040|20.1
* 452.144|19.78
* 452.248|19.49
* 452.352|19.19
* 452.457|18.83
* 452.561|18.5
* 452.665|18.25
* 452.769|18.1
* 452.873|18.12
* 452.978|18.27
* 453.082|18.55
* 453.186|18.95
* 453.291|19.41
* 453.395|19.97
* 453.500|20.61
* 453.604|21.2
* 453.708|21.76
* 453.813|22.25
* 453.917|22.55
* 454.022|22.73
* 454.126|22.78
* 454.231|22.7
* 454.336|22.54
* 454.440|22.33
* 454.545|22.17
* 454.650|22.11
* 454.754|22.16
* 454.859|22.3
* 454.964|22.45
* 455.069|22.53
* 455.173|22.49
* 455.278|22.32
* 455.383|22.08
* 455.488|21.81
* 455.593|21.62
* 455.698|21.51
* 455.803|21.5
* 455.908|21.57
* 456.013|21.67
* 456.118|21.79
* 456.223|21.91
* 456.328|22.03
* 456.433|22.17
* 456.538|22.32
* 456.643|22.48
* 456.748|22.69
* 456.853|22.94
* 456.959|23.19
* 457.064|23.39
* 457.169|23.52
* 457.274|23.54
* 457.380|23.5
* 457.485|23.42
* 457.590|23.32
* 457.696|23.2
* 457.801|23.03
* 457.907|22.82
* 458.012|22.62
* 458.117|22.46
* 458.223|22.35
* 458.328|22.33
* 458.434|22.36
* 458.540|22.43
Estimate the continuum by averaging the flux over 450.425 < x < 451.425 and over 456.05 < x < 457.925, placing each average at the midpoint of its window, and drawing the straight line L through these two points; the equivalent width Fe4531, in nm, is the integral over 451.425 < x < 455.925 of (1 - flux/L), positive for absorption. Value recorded 0.36 nm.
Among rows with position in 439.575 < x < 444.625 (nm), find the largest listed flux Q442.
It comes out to 19.95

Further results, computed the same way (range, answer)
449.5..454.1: 23.29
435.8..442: 19.69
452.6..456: 22.78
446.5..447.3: 22.28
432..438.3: 17.89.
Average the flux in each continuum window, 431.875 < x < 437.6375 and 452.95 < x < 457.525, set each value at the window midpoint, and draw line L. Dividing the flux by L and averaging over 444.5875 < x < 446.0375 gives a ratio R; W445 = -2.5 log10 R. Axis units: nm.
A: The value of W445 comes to 0.03 mag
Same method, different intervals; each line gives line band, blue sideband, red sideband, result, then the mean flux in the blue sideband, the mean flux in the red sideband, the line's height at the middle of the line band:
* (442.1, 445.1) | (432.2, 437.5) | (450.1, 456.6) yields -0.04 mag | 16.8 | 21.4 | 19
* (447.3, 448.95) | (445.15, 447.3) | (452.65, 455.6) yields -0.08 mag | 19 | 21.2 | 19.5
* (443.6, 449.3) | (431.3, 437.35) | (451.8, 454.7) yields -0.04 mag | 16.8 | 20.4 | 19.1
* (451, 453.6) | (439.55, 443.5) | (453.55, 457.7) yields 0.08 mag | 18.9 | 22.4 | 21.6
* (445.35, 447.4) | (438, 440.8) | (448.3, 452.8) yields 0.03 mag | 16.8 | 21.3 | 19.6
